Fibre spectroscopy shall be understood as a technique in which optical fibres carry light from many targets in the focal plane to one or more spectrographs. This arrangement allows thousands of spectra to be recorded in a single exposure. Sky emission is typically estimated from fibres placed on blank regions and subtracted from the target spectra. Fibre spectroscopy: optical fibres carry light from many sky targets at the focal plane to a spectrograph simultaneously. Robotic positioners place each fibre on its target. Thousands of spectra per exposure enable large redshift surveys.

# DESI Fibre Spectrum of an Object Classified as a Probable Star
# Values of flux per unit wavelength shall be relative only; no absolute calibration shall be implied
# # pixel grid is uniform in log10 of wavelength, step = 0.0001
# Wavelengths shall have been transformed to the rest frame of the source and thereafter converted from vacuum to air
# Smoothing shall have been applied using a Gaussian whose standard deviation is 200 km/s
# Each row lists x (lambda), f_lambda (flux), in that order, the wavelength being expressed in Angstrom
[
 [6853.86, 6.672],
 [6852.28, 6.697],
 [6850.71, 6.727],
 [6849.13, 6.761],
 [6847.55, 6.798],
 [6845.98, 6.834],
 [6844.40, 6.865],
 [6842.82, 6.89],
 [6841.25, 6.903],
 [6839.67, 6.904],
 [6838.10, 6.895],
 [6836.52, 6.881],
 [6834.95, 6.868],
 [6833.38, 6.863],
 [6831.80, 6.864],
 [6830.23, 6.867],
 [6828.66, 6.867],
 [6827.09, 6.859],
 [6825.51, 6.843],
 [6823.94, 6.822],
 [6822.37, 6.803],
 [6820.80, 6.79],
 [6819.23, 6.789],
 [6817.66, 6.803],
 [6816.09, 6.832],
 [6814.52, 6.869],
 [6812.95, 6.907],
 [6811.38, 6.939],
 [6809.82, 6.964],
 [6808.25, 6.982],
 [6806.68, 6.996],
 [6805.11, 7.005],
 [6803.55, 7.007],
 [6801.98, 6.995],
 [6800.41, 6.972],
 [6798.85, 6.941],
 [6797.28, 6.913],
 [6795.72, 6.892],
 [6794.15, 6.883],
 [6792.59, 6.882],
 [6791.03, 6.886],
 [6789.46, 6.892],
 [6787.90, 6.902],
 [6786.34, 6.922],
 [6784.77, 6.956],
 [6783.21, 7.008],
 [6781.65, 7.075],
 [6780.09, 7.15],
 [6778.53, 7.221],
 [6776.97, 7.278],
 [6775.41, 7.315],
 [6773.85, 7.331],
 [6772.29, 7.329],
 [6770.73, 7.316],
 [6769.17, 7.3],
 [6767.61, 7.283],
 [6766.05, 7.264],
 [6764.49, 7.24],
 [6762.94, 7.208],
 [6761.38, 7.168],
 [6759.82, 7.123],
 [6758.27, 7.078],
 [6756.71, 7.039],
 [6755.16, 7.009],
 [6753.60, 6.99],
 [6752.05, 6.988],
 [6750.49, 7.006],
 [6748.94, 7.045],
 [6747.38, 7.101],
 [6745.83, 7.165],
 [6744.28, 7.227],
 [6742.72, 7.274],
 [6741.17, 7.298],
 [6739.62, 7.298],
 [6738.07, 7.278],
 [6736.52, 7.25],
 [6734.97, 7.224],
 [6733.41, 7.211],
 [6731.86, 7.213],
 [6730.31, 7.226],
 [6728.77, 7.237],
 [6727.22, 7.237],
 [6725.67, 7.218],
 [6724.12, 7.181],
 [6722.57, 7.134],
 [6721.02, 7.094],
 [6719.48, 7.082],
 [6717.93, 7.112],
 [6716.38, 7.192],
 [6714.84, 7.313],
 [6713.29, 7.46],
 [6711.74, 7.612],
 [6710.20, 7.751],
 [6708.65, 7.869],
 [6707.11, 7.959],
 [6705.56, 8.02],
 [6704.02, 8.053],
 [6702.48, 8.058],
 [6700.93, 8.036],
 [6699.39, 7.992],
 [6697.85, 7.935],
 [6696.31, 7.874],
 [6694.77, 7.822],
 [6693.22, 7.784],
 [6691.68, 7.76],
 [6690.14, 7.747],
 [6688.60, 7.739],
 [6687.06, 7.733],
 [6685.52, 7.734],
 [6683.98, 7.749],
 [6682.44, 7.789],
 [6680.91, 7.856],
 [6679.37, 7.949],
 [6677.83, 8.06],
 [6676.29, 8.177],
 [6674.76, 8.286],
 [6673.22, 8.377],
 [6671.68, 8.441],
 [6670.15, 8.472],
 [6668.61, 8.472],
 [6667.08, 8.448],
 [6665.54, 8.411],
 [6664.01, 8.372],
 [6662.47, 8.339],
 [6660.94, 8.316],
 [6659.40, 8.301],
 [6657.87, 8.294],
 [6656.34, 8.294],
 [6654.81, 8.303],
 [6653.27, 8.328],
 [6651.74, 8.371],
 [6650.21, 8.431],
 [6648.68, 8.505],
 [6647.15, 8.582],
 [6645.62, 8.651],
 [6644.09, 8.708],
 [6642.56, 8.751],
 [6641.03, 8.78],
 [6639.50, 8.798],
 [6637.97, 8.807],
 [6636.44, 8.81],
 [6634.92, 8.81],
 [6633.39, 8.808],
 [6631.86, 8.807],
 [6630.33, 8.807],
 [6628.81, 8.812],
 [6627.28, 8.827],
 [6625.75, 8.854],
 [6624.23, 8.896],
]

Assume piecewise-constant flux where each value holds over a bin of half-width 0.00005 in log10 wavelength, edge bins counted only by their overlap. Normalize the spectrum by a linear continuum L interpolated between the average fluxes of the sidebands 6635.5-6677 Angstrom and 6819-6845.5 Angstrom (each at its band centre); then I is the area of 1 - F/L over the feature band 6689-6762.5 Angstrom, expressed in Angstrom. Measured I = 4.14 Angstrom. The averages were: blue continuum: 8.48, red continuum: 6.86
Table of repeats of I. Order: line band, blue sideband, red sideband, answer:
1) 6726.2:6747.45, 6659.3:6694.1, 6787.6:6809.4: 0.81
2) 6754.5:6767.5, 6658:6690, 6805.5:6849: 0.47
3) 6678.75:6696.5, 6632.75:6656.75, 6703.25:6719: 0.40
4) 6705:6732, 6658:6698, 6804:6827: 1.21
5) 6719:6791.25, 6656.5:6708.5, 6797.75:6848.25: 2.91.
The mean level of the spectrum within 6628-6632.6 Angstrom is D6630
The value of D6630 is 8.81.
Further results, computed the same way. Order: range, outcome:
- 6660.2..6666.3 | 8.36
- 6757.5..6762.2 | 7.12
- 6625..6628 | 8.83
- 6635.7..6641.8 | 8.79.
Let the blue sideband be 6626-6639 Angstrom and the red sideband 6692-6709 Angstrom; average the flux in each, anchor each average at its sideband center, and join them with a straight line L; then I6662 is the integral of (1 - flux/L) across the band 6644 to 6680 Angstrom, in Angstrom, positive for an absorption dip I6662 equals 0.29 Angstrom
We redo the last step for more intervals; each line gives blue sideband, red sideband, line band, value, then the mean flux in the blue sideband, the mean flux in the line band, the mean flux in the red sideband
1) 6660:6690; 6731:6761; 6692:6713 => -0.38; 8.13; 7.89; 7.15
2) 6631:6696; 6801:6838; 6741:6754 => 0.73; 8.3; 7.12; 6.89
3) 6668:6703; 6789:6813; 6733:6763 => 1.12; 7.99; 7.14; 6.94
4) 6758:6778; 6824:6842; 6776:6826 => 0.82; 7.25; 6.94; 6.87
